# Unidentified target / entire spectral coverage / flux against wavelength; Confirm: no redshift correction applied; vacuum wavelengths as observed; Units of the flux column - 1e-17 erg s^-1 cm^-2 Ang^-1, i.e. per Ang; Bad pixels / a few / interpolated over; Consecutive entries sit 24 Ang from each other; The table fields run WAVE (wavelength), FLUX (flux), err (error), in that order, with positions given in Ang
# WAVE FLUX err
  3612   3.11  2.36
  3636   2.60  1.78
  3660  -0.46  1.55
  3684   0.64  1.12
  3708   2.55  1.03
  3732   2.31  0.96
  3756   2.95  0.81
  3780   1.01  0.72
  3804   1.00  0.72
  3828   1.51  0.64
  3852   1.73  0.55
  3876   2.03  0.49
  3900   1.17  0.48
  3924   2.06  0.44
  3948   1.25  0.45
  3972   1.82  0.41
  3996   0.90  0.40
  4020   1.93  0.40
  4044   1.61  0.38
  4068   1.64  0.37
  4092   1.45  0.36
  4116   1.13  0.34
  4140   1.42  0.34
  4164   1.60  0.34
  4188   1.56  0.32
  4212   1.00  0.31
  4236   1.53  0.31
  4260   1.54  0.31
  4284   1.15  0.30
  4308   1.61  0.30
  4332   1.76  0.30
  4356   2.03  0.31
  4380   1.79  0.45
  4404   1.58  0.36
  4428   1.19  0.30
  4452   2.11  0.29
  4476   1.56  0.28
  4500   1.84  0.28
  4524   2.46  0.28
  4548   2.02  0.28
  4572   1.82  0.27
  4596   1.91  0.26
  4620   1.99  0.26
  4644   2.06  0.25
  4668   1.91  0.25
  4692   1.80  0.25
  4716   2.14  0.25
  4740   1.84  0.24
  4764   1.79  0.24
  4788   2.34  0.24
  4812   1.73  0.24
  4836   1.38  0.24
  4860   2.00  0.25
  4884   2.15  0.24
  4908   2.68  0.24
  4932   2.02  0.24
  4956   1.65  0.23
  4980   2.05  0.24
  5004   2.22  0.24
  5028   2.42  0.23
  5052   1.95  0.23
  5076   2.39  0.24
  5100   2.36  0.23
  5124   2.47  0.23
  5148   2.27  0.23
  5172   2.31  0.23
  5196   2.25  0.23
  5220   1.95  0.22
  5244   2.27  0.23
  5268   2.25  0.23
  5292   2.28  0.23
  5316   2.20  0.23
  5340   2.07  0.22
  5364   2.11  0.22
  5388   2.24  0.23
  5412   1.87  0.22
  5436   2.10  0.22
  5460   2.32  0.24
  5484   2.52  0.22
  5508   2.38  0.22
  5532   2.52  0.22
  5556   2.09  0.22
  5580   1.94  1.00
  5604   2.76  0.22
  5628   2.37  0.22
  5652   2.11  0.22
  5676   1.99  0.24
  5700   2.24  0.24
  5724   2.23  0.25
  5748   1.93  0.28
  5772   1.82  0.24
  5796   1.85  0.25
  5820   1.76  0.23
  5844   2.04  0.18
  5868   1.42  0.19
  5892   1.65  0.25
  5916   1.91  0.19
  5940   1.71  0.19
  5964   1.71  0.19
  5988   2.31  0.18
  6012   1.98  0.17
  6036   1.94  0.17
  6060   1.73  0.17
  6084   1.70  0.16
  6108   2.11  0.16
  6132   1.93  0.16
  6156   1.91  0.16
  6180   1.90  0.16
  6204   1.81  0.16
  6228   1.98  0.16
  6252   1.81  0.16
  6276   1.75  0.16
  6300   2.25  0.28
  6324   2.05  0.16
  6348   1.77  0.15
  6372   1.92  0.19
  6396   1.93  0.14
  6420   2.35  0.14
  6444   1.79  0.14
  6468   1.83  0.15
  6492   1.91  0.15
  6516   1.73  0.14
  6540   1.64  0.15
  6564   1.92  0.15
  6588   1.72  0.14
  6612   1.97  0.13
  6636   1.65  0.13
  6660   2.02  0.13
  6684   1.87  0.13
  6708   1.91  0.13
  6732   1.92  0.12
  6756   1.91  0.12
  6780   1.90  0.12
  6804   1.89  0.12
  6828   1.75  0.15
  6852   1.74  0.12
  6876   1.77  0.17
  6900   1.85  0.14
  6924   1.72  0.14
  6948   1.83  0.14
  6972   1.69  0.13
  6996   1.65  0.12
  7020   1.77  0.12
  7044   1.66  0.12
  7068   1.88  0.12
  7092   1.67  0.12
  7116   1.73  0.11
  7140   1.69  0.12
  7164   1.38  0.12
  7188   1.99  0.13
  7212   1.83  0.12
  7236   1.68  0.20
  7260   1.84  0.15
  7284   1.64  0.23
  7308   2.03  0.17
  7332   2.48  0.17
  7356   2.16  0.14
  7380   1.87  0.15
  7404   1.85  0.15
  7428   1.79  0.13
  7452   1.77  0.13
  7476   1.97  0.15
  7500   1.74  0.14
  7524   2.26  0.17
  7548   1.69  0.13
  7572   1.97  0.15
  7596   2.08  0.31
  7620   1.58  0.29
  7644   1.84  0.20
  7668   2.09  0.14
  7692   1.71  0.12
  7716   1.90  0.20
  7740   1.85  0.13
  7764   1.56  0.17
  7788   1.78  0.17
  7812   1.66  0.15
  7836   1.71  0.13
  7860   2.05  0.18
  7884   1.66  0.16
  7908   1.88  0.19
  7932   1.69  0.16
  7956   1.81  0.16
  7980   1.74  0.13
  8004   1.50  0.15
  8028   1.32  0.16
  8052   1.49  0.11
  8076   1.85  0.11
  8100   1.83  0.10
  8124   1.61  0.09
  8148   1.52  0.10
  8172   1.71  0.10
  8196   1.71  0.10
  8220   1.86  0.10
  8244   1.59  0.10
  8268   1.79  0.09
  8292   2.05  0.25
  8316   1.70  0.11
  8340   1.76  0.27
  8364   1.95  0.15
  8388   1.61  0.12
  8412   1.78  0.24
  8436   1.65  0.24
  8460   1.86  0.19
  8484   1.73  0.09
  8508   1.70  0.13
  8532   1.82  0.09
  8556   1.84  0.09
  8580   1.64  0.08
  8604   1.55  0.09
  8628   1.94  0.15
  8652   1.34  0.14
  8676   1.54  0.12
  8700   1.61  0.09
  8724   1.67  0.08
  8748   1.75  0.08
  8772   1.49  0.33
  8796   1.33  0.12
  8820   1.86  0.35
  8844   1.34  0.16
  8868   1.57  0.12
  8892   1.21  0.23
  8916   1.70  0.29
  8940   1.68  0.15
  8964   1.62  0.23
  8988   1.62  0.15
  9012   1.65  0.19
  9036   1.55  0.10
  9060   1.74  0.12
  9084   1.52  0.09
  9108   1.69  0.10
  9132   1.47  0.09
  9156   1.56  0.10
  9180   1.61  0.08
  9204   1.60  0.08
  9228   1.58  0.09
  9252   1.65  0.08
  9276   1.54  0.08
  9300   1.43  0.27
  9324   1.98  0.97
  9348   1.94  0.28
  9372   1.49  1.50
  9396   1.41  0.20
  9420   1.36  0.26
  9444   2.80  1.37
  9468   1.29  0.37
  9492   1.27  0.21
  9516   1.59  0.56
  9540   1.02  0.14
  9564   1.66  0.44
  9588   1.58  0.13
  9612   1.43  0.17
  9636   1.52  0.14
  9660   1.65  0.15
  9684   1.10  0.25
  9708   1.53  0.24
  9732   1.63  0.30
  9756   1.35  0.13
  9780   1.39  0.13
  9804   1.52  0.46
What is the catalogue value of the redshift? 0.12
